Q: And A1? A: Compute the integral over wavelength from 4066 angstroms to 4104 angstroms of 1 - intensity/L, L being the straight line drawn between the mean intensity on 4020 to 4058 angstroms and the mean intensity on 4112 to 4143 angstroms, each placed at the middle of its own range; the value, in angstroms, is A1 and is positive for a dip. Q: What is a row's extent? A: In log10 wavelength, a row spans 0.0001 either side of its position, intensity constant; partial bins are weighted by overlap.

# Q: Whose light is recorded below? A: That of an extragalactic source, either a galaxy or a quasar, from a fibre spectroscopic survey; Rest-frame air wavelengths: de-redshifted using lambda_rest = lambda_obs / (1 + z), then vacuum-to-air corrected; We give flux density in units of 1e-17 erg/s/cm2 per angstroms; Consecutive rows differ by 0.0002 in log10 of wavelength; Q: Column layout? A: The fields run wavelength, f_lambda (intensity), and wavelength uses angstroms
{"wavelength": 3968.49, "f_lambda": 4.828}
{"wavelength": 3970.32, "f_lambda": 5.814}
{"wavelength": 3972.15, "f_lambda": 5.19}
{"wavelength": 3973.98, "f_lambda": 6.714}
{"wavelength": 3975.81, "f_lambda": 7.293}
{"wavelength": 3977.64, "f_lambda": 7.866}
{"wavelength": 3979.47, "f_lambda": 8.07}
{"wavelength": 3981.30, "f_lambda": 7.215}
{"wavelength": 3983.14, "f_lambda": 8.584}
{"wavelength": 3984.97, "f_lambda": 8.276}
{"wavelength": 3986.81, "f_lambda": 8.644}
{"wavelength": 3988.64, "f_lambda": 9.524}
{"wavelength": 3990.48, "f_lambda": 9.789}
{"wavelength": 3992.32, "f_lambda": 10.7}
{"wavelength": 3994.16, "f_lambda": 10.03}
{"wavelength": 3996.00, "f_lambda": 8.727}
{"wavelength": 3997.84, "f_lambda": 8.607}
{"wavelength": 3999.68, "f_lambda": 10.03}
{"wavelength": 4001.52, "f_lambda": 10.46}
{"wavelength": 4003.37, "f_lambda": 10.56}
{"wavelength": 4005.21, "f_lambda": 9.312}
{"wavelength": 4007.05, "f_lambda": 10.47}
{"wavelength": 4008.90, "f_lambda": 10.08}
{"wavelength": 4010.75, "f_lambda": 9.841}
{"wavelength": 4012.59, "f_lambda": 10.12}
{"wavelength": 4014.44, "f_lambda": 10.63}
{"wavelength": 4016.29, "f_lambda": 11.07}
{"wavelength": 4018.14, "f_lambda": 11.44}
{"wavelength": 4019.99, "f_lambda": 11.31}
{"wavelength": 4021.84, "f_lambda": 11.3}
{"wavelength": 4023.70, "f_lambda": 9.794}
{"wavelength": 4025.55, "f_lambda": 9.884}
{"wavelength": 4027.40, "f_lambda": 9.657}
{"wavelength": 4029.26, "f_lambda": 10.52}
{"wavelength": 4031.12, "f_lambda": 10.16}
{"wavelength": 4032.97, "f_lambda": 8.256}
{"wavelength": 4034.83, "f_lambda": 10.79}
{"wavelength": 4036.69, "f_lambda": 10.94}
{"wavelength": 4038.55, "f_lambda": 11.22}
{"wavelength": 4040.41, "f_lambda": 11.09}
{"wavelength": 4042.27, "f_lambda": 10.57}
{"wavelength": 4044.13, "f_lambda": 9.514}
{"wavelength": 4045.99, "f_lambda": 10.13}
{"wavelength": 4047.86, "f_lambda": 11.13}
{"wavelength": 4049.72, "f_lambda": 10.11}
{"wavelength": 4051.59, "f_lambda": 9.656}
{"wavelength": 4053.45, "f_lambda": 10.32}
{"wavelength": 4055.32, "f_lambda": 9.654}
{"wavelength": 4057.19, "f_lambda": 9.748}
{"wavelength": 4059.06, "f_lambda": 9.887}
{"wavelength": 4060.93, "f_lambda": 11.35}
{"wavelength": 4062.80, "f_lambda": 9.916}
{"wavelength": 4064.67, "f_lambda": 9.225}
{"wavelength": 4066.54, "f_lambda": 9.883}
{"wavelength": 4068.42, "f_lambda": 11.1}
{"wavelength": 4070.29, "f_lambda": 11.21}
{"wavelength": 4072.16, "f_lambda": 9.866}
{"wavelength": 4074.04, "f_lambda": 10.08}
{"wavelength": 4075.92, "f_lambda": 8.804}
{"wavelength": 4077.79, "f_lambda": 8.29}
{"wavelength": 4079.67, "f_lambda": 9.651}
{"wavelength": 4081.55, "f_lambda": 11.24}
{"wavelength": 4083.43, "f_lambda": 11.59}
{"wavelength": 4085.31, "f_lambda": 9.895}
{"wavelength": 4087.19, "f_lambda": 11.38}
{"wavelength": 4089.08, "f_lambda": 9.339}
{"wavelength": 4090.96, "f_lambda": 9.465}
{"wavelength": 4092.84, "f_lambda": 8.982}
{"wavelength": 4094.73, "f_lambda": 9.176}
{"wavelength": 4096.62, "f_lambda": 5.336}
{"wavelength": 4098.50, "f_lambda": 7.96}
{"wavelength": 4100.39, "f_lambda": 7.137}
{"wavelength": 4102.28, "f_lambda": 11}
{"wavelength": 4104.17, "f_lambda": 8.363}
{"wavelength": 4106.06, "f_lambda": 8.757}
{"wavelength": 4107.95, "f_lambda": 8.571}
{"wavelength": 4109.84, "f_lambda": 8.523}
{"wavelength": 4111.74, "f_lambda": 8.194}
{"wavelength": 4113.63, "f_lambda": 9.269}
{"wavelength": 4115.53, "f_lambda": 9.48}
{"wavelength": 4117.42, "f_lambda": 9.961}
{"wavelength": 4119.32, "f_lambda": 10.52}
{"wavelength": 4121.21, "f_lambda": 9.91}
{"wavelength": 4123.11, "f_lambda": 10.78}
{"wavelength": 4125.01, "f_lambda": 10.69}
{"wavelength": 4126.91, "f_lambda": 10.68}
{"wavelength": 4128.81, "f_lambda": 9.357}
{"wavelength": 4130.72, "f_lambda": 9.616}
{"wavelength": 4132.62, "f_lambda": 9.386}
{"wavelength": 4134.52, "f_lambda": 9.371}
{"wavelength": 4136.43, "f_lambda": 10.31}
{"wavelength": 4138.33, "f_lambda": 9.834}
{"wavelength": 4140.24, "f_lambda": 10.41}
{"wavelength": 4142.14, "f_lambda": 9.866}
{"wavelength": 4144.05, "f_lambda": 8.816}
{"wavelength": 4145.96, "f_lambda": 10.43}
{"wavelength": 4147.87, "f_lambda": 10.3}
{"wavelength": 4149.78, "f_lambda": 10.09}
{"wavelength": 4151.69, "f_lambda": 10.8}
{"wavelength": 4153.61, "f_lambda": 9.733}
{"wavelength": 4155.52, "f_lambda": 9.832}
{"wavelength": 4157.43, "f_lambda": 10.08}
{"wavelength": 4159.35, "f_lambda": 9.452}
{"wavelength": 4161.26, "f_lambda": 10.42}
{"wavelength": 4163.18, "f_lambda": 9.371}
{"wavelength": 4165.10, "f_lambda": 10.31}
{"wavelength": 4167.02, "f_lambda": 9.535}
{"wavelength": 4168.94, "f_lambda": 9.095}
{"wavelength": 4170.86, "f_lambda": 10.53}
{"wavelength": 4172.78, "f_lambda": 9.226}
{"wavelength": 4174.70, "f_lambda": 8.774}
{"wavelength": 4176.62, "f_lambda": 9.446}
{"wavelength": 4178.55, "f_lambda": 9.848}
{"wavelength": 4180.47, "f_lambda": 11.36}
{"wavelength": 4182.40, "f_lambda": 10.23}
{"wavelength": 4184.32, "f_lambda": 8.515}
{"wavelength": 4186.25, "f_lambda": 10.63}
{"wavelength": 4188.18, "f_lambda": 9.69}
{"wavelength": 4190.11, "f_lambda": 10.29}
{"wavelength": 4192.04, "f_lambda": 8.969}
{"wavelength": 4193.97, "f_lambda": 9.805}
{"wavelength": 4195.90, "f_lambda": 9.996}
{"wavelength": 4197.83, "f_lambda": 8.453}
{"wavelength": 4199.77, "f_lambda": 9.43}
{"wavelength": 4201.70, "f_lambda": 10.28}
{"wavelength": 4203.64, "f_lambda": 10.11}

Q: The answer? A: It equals 2.06 angstroms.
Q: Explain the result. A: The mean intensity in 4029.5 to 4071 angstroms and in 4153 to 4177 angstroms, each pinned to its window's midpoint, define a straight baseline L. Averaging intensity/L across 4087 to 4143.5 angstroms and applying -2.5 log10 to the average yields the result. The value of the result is 0.06 mag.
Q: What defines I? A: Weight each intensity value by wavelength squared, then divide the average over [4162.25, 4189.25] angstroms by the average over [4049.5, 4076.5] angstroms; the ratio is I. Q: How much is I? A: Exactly 1.0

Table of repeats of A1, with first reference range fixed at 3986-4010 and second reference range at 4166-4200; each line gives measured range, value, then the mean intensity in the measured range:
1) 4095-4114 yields 2.7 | 8.31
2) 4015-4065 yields -3.0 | 10.3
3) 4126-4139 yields -0.1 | 9.79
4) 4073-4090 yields -0.5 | 10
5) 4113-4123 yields -0.2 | 9.93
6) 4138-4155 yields -0.6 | 10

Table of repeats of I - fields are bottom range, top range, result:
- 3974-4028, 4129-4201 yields 1.11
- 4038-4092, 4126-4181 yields 1.01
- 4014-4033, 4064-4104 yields 0.94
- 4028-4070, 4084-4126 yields 0.93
